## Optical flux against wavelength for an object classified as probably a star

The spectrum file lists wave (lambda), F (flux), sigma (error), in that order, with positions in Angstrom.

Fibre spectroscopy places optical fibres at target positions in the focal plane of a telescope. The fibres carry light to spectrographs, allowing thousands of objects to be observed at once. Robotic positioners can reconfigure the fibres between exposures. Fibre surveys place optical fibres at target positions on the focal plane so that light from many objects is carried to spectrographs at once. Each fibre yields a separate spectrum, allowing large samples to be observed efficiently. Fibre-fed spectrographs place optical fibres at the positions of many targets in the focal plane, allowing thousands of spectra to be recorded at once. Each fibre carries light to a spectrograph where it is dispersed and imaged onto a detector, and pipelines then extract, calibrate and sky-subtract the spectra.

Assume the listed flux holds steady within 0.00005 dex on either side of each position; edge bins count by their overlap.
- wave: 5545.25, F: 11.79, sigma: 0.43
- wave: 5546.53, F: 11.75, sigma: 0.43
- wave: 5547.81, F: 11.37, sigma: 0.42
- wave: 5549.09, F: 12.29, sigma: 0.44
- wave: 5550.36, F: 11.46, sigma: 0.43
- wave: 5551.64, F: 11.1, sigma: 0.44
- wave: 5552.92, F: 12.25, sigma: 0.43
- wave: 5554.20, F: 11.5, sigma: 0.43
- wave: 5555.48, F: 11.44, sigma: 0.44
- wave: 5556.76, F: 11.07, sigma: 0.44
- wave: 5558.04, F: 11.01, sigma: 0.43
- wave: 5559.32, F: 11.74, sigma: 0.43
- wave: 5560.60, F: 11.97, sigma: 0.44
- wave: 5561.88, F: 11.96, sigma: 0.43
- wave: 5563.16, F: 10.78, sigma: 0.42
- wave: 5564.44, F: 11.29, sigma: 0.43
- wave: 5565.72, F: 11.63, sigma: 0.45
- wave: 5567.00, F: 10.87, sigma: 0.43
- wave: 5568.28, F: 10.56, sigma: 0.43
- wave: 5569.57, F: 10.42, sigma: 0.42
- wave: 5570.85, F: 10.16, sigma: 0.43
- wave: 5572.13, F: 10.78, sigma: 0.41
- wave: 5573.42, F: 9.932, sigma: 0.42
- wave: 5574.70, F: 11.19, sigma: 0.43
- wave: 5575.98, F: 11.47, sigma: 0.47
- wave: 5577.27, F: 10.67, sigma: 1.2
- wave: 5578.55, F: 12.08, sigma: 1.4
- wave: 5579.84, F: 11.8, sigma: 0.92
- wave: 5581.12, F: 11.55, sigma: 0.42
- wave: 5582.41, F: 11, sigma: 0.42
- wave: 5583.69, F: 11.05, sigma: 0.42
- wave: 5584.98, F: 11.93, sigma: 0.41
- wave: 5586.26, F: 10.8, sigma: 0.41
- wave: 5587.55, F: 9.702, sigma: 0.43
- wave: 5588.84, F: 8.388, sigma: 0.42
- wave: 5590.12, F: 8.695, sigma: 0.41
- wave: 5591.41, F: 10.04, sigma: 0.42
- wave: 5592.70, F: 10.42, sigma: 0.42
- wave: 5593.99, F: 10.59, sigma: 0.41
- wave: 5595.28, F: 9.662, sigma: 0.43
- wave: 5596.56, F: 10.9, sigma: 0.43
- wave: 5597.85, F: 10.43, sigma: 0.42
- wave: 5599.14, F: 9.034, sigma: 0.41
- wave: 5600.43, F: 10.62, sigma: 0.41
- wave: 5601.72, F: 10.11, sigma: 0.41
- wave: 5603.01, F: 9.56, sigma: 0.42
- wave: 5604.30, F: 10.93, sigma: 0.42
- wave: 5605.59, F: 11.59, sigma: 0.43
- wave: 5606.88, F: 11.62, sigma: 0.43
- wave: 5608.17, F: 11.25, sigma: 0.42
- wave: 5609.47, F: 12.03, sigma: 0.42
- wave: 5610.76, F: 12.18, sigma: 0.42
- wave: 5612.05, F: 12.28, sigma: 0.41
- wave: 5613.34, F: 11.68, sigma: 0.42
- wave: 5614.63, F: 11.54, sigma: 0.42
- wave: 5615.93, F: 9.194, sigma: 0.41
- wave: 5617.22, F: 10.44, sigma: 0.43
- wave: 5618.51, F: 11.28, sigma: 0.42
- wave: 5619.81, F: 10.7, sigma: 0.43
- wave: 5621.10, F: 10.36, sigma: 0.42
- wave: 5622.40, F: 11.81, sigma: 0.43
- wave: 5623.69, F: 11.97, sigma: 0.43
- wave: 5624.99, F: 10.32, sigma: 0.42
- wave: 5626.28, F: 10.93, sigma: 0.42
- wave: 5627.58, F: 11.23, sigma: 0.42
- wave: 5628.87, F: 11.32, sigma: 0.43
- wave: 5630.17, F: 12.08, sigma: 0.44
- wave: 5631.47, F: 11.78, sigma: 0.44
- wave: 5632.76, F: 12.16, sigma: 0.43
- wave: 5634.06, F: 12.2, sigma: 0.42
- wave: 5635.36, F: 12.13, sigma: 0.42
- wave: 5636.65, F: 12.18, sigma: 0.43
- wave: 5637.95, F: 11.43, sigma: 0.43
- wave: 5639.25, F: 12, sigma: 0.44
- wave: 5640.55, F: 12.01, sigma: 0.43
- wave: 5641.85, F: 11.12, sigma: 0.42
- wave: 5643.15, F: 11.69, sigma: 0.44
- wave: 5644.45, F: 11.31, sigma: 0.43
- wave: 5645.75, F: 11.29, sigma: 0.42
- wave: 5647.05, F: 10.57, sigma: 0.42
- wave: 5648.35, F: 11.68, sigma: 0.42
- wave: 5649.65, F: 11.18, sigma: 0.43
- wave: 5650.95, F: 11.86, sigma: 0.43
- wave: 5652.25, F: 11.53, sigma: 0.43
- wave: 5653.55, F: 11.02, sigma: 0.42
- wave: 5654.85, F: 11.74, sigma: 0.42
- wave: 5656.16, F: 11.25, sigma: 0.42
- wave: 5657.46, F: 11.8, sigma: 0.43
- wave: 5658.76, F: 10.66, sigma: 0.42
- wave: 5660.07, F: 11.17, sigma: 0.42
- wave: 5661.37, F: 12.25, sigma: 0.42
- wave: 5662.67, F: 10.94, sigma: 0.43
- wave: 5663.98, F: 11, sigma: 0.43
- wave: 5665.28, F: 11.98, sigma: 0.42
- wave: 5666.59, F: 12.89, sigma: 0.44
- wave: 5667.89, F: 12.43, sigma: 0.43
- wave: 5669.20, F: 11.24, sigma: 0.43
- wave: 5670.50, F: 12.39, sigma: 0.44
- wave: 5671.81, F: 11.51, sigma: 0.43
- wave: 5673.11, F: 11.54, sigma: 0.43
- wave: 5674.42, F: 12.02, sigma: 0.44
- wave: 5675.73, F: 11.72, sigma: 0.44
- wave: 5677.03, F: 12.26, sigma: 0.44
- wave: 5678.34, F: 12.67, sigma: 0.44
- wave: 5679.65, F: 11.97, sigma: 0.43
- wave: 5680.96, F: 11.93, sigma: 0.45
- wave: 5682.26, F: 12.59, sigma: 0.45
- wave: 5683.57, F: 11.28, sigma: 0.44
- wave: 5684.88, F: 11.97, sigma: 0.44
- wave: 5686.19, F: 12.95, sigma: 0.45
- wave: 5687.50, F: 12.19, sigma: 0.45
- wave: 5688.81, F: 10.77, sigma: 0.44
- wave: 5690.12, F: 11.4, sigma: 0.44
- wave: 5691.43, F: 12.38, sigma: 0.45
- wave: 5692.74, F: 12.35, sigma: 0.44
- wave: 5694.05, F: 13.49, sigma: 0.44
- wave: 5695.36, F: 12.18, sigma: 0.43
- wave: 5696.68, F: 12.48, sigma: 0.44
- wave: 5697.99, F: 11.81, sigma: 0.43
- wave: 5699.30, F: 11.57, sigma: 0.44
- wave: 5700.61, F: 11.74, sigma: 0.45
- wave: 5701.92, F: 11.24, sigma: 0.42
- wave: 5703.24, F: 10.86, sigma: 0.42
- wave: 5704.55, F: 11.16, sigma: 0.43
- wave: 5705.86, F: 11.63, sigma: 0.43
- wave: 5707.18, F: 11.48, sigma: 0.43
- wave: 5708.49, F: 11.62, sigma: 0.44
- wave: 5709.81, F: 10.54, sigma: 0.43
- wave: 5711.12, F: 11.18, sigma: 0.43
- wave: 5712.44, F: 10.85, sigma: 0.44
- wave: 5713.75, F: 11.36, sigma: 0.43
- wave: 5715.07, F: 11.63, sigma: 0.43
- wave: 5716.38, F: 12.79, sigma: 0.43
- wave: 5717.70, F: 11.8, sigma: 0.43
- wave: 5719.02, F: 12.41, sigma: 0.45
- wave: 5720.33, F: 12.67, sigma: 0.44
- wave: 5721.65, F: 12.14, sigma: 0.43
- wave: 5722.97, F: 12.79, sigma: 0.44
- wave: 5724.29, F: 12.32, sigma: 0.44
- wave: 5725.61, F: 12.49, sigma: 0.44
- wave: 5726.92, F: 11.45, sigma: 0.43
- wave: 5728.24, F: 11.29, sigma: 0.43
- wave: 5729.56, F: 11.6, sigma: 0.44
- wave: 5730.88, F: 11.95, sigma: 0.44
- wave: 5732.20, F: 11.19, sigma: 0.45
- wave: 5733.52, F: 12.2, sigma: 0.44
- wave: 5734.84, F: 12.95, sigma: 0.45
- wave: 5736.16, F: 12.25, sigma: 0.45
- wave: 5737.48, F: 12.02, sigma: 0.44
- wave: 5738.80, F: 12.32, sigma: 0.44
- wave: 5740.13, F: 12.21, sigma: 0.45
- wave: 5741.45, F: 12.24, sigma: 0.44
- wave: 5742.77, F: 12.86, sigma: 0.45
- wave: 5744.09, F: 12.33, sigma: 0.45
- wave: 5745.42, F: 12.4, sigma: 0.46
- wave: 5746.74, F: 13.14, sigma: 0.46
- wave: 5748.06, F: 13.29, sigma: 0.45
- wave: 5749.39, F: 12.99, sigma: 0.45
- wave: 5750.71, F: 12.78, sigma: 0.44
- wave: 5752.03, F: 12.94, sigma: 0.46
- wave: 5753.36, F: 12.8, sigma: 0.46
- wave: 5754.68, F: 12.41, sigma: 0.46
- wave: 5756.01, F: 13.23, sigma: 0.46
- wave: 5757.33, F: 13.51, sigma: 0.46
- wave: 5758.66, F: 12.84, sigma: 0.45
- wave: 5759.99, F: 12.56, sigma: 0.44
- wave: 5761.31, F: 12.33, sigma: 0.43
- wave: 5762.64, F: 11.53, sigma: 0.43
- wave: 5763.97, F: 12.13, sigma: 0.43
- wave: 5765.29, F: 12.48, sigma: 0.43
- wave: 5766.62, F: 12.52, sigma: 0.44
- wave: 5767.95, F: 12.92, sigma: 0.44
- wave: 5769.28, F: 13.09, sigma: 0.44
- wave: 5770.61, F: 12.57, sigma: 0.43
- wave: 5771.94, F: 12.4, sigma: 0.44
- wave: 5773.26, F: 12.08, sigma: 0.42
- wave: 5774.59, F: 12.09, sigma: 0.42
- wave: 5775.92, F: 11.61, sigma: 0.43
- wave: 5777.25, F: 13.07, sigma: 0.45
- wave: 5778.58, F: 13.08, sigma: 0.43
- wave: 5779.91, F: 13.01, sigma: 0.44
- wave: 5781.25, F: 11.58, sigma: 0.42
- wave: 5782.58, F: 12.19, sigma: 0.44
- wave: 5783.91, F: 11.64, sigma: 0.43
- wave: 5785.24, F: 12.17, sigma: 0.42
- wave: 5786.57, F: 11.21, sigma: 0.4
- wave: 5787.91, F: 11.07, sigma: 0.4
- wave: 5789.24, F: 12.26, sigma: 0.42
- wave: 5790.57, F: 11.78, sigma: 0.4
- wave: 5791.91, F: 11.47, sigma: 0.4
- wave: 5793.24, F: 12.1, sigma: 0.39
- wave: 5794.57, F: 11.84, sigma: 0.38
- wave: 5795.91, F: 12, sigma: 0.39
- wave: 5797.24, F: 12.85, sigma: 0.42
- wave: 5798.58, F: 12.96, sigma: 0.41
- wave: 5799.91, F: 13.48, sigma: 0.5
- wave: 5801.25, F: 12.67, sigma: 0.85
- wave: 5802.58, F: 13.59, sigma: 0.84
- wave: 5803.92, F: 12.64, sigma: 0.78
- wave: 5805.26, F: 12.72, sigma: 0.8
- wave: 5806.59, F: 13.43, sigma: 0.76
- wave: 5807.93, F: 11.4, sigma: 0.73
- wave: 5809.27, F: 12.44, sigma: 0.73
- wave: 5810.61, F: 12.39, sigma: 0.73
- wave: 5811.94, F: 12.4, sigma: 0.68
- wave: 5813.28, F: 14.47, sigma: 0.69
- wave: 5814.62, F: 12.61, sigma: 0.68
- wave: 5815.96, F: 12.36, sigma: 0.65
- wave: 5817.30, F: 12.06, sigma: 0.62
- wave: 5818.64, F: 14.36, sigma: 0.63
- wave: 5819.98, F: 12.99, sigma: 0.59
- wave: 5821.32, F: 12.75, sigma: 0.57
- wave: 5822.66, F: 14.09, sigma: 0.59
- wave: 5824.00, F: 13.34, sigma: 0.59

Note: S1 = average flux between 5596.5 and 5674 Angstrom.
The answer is 11.4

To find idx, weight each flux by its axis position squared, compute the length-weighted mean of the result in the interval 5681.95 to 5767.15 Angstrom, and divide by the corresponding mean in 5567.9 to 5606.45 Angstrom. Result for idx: 1.2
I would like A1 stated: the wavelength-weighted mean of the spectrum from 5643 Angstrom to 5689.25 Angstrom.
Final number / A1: 11.7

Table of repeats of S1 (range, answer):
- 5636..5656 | 11.5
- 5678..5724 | 11.9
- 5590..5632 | 10.9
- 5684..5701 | 12.1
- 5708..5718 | 11.5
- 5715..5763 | 12.4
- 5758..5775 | 12.4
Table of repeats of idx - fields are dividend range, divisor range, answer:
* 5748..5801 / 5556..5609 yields 1.23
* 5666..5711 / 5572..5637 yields 1.12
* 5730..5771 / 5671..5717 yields 1.08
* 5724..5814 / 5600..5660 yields 1.15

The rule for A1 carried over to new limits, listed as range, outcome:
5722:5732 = 12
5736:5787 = 12.5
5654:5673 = 11.7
